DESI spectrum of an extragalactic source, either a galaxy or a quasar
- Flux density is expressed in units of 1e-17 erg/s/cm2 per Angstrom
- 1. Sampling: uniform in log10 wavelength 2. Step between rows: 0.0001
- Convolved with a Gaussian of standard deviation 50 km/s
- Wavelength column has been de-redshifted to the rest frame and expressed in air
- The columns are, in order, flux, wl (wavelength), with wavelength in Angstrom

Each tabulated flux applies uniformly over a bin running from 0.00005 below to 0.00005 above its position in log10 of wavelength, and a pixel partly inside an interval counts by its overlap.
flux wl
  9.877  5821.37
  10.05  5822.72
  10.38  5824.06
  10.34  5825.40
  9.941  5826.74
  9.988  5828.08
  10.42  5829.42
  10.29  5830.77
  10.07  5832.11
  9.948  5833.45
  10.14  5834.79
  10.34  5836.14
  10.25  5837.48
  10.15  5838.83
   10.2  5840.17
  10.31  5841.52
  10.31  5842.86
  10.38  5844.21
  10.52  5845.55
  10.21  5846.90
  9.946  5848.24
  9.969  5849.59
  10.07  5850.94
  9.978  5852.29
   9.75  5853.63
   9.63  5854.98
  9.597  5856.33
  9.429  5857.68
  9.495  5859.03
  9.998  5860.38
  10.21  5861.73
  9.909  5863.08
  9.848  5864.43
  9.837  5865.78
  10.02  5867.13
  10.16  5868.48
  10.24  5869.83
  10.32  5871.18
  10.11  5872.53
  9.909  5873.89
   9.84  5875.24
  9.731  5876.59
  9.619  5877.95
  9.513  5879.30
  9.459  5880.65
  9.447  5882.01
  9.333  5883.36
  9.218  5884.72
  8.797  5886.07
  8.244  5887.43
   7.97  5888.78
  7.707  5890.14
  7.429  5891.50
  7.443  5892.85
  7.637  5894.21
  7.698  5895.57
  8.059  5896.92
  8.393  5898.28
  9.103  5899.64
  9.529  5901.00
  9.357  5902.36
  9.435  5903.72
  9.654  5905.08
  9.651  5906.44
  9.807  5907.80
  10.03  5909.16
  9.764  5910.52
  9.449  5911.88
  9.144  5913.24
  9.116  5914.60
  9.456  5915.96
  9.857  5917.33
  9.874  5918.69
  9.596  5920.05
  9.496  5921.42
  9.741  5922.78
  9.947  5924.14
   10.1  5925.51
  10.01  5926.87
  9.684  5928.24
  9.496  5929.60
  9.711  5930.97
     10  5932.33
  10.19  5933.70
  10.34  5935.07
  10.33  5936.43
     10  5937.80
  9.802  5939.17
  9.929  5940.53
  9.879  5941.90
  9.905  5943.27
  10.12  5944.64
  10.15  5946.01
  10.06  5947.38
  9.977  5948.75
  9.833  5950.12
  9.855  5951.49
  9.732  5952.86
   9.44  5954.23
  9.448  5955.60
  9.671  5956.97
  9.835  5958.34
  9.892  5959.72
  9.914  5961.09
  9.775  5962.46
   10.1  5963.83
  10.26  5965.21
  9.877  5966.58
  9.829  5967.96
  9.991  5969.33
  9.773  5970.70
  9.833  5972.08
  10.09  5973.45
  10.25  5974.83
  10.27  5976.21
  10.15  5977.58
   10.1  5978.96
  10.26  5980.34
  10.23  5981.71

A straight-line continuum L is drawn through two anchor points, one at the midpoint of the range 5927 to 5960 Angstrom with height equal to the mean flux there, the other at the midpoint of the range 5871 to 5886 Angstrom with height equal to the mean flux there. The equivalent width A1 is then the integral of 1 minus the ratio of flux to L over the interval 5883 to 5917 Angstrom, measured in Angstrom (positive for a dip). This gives 2.97 Angstrom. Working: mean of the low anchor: 9.62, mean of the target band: 8.86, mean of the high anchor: 9.89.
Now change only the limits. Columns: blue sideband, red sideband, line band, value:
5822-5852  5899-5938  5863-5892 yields 1.6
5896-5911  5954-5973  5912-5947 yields -1.0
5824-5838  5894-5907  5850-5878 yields -1.0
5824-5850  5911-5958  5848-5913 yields 4.3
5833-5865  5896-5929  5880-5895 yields 2.0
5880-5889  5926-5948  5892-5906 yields 0.9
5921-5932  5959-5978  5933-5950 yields -0.3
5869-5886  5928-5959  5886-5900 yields 2.5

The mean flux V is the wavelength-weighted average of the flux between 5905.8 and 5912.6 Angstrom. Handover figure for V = 9.74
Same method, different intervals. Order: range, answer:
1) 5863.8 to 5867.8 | 9.91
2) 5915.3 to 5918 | 9.63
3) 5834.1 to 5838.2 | 10.2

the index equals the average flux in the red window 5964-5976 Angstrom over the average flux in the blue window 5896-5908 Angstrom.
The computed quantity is 1.09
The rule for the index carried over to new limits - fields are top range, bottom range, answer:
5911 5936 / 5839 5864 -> 0.97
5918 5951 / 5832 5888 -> 1.01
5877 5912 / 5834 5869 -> 0.89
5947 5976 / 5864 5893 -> 1.06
